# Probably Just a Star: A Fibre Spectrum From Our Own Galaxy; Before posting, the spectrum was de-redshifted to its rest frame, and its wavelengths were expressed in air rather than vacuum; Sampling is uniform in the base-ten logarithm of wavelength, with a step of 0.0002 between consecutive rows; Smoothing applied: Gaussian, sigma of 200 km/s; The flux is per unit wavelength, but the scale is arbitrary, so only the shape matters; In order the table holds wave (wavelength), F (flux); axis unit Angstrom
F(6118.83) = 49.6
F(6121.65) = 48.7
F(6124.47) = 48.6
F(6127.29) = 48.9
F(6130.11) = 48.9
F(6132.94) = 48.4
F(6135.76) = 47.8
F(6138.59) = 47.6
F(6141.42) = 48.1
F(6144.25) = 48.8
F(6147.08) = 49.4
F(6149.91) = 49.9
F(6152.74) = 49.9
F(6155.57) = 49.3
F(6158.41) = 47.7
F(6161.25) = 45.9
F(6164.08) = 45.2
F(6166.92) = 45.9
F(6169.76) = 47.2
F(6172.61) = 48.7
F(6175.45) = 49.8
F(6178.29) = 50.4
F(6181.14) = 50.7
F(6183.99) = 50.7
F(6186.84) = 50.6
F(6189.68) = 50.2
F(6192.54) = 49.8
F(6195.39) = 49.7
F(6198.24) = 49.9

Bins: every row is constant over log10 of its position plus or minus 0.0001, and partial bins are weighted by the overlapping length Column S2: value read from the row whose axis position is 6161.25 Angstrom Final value 45.9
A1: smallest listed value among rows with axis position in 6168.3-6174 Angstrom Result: 47.2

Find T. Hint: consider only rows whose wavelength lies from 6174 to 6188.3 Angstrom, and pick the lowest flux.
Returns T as 49.8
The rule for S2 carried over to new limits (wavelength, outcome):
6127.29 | 48.9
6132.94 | 48.4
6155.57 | 49.3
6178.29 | 50.4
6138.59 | 47.6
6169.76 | 47.2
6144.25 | 48.8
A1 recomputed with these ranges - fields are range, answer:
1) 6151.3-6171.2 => 45.2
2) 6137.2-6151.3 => 47.6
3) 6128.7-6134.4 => 48.4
